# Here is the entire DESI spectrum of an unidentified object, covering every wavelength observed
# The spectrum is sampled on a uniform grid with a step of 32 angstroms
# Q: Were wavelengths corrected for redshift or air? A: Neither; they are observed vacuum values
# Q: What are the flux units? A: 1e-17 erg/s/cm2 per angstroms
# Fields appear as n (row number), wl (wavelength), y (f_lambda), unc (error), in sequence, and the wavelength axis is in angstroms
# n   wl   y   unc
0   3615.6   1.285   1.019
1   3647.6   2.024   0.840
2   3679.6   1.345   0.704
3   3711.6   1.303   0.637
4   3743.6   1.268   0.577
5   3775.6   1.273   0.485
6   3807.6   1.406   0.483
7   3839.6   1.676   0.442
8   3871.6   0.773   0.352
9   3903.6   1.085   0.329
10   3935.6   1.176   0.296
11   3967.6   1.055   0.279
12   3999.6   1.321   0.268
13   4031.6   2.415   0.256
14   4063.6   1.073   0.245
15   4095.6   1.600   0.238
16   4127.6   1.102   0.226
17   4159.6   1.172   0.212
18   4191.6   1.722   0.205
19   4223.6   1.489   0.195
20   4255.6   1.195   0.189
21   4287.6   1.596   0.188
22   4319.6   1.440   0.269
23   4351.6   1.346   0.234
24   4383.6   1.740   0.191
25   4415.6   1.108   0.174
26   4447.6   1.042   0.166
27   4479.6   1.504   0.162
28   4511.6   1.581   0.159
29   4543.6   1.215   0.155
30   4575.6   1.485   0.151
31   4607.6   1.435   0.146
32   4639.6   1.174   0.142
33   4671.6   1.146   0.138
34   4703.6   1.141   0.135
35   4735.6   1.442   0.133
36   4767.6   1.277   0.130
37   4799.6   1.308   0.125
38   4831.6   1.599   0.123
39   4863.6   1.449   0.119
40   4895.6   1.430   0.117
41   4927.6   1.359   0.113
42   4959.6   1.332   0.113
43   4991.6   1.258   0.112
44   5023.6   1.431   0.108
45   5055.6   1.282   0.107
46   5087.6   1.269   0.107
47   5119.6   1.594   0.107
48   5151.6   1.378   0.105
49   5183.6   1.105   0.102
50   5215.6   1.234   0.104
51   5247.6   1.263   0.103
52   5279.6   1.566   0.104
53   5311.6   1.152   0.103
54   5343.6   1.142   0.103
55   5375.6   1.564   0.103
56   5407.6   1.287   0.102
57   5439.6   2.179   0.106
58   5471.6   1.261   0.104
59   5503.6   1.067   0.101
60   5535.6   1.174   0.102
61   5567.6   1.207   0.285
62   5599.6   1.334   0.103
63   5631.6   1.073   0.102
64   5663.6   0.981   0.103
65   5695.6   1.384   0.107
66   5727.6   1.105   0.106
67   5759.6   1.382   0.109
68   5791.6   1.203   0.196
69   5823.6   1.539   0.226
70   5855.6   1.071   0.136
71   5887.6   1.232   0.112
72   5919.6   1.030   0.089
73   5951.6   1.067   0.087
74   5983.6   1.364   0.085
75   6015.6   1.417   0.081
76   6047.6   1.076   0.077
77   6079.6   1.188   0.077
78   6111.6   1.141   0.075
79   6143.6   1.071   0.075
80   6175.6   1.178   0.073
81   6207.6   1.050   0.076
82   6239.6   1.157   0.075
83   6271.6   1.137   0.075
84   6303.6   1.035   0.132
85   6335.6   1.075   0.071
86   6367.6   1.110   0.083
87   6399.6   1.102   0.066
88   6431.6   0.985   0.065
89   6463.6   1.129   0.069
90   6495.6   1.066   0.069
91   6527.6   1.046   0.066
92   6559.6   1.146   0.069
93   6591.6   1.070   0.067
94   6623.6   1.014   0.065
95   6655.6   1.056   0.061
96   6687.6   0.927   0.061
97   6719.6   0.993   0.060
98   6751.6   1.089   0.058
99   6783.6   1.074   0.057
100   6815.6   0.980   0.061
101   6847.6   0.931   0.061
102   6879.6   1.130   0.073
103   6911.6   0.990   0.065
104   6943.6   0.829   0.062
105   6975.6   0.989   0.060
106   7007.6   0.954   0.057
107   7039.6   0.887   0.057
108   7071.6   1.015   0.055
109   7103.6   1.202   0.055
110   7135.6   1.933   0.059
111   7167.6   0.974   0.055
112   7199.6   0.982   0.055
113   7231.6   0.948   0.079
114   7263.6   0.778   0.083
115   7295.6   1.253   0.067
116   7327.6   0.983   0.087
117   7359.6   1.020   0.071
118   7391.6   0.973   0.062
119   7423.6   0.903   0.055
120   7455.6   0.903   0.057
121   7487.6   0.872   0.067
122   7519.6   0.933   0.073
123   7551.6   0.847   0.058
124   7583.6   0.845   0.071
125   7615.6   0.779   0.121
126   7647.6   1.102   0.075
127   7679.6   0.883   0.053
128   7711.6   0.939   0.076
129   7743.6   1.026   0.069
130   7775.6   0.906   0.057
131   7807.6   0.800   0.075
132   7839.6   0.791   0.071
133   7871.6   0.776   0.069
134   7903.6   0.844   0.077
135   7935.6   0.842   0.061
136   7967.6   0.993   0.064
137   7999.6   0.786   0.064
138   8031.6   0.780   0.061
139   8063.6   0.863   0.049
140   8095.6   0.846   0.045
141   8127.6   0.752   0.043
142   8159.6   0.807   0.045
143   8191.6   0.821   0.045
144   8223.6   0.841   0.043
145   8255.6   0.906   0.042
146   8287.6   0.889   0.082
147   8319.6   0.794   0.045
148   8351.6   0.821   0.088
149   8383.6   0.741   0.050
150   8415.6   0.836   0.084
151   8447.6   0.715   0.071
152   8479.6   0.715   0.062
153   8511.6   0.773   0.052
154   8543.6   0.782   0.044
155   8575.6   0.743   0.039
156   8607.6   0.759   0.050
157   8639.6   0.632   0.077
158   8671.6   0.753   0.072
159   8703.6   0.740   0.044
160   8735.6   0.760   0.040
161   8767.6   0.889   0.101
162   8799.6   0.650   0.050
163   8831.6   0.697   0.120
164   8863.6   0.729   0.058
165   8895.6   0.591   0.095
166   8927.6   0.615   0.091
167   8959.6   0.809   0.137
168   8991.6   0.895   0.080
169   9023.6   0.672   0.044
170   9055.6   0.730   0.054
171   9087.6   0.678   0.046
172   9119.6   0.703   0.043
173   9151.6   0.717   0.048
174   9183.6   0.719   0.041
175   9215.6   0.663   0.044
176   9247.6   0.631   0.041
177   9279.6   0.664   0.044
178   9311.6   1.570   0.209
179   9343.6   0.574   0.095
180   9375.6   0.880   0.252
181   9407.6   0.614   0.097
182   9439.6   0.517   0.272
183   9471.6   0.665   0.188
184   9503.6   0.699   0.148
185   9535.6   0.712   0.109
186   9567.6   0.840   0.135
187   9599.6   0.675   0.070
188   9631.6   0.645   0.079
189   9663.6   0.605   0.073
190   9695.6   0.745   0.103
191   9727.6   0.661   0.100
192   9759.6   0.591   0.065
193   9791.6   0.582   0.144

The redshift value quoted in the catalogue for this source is 0.08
